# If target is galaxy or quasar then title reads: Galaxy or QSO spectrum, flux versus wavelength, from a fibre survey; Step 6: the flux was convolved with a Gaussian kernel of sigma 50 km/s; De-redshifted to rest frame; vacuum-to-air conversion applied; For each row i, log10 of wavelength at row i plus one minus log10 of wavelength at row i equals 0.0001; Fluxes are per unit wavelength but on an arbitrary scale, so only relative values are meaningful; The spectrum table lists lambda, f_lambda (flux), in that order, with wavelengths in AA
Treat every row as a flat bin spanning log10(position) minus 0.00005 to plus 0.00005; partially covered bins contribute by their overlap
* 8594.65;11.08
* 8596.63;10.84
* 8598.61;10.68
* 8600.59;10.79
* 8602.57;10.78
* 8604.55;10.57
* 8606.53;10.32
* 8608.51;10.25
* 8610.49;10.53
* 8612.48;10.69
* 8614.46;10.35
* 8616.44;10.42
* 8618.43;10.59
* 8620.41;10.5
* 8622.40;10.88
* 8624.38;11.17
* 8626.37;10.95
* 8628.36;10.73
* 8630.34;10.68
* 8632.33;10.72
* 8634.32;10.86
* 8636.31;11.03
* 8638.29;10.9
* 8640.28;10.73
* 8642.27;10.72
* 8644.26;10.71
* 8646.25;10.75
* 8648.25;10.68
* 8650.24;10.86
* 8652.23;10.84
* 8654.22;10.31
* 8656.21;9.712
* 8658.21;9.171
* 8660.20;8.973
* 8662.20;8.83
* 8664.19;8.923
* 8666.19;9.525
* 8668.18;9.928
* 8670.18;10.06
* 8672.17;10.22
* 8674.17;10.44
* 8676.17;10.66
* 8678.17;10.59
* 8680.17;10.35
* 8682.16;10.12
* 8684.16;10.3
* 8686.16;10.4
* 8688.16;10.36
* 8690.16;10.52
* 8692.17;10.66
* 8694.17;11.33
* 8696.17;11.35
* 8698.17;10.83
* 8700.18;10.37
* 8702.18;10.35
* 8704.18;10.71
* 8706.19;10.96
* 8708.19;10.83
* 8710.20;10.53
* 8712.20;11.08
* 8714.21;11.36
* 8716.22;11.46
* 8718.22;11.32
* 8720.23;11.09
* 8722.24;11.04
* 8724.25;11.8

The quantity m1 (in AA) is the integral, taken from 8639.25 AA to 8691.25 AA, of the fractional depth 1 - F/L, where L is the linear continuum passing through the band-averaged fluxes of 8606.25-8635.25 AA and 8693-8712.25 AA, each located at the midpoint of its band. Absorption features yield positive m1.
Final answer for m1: 2.7 AA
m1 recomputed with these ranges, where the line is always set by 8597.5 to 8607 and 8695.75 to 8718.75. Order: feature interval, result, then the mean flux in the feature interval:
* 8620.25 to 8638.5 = -0.2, 10.9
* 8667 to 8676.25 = 0.5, 10.2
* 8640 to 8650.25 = 0.0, 10.7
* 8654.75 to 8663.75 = 1.3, 9.21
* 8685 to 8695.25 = 0.2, 10.6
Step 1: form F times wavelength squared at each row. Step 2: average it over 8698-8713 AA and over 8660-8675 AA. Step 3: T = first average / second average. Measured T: 1.12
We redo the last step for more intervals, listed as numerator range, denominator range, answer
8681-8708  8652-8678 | 1.09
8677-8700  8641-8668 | 1.07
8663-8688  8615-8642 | 0.95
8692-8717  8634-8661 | 1.06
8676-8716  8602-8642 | 1.02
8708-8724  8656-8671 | 1.20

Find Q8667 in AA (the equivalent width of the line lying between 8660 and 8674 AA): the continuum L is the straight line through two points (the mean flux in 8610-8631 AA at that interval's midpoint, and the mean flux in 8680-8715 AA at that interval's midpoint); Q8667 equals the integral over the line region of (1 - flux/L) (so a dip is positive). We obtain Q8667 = 1.5 AA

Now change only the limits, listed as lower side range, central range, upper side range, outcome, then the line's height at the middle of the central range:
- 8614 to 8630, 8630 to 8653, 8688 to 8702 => -0.14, 10.7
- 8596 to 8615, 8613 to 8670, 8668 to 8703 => 0.96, 10.5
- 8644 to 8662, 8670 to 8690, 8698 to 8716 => 0.19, 10.5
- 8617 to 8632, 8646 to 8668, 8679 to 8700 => 1.75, 10.7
